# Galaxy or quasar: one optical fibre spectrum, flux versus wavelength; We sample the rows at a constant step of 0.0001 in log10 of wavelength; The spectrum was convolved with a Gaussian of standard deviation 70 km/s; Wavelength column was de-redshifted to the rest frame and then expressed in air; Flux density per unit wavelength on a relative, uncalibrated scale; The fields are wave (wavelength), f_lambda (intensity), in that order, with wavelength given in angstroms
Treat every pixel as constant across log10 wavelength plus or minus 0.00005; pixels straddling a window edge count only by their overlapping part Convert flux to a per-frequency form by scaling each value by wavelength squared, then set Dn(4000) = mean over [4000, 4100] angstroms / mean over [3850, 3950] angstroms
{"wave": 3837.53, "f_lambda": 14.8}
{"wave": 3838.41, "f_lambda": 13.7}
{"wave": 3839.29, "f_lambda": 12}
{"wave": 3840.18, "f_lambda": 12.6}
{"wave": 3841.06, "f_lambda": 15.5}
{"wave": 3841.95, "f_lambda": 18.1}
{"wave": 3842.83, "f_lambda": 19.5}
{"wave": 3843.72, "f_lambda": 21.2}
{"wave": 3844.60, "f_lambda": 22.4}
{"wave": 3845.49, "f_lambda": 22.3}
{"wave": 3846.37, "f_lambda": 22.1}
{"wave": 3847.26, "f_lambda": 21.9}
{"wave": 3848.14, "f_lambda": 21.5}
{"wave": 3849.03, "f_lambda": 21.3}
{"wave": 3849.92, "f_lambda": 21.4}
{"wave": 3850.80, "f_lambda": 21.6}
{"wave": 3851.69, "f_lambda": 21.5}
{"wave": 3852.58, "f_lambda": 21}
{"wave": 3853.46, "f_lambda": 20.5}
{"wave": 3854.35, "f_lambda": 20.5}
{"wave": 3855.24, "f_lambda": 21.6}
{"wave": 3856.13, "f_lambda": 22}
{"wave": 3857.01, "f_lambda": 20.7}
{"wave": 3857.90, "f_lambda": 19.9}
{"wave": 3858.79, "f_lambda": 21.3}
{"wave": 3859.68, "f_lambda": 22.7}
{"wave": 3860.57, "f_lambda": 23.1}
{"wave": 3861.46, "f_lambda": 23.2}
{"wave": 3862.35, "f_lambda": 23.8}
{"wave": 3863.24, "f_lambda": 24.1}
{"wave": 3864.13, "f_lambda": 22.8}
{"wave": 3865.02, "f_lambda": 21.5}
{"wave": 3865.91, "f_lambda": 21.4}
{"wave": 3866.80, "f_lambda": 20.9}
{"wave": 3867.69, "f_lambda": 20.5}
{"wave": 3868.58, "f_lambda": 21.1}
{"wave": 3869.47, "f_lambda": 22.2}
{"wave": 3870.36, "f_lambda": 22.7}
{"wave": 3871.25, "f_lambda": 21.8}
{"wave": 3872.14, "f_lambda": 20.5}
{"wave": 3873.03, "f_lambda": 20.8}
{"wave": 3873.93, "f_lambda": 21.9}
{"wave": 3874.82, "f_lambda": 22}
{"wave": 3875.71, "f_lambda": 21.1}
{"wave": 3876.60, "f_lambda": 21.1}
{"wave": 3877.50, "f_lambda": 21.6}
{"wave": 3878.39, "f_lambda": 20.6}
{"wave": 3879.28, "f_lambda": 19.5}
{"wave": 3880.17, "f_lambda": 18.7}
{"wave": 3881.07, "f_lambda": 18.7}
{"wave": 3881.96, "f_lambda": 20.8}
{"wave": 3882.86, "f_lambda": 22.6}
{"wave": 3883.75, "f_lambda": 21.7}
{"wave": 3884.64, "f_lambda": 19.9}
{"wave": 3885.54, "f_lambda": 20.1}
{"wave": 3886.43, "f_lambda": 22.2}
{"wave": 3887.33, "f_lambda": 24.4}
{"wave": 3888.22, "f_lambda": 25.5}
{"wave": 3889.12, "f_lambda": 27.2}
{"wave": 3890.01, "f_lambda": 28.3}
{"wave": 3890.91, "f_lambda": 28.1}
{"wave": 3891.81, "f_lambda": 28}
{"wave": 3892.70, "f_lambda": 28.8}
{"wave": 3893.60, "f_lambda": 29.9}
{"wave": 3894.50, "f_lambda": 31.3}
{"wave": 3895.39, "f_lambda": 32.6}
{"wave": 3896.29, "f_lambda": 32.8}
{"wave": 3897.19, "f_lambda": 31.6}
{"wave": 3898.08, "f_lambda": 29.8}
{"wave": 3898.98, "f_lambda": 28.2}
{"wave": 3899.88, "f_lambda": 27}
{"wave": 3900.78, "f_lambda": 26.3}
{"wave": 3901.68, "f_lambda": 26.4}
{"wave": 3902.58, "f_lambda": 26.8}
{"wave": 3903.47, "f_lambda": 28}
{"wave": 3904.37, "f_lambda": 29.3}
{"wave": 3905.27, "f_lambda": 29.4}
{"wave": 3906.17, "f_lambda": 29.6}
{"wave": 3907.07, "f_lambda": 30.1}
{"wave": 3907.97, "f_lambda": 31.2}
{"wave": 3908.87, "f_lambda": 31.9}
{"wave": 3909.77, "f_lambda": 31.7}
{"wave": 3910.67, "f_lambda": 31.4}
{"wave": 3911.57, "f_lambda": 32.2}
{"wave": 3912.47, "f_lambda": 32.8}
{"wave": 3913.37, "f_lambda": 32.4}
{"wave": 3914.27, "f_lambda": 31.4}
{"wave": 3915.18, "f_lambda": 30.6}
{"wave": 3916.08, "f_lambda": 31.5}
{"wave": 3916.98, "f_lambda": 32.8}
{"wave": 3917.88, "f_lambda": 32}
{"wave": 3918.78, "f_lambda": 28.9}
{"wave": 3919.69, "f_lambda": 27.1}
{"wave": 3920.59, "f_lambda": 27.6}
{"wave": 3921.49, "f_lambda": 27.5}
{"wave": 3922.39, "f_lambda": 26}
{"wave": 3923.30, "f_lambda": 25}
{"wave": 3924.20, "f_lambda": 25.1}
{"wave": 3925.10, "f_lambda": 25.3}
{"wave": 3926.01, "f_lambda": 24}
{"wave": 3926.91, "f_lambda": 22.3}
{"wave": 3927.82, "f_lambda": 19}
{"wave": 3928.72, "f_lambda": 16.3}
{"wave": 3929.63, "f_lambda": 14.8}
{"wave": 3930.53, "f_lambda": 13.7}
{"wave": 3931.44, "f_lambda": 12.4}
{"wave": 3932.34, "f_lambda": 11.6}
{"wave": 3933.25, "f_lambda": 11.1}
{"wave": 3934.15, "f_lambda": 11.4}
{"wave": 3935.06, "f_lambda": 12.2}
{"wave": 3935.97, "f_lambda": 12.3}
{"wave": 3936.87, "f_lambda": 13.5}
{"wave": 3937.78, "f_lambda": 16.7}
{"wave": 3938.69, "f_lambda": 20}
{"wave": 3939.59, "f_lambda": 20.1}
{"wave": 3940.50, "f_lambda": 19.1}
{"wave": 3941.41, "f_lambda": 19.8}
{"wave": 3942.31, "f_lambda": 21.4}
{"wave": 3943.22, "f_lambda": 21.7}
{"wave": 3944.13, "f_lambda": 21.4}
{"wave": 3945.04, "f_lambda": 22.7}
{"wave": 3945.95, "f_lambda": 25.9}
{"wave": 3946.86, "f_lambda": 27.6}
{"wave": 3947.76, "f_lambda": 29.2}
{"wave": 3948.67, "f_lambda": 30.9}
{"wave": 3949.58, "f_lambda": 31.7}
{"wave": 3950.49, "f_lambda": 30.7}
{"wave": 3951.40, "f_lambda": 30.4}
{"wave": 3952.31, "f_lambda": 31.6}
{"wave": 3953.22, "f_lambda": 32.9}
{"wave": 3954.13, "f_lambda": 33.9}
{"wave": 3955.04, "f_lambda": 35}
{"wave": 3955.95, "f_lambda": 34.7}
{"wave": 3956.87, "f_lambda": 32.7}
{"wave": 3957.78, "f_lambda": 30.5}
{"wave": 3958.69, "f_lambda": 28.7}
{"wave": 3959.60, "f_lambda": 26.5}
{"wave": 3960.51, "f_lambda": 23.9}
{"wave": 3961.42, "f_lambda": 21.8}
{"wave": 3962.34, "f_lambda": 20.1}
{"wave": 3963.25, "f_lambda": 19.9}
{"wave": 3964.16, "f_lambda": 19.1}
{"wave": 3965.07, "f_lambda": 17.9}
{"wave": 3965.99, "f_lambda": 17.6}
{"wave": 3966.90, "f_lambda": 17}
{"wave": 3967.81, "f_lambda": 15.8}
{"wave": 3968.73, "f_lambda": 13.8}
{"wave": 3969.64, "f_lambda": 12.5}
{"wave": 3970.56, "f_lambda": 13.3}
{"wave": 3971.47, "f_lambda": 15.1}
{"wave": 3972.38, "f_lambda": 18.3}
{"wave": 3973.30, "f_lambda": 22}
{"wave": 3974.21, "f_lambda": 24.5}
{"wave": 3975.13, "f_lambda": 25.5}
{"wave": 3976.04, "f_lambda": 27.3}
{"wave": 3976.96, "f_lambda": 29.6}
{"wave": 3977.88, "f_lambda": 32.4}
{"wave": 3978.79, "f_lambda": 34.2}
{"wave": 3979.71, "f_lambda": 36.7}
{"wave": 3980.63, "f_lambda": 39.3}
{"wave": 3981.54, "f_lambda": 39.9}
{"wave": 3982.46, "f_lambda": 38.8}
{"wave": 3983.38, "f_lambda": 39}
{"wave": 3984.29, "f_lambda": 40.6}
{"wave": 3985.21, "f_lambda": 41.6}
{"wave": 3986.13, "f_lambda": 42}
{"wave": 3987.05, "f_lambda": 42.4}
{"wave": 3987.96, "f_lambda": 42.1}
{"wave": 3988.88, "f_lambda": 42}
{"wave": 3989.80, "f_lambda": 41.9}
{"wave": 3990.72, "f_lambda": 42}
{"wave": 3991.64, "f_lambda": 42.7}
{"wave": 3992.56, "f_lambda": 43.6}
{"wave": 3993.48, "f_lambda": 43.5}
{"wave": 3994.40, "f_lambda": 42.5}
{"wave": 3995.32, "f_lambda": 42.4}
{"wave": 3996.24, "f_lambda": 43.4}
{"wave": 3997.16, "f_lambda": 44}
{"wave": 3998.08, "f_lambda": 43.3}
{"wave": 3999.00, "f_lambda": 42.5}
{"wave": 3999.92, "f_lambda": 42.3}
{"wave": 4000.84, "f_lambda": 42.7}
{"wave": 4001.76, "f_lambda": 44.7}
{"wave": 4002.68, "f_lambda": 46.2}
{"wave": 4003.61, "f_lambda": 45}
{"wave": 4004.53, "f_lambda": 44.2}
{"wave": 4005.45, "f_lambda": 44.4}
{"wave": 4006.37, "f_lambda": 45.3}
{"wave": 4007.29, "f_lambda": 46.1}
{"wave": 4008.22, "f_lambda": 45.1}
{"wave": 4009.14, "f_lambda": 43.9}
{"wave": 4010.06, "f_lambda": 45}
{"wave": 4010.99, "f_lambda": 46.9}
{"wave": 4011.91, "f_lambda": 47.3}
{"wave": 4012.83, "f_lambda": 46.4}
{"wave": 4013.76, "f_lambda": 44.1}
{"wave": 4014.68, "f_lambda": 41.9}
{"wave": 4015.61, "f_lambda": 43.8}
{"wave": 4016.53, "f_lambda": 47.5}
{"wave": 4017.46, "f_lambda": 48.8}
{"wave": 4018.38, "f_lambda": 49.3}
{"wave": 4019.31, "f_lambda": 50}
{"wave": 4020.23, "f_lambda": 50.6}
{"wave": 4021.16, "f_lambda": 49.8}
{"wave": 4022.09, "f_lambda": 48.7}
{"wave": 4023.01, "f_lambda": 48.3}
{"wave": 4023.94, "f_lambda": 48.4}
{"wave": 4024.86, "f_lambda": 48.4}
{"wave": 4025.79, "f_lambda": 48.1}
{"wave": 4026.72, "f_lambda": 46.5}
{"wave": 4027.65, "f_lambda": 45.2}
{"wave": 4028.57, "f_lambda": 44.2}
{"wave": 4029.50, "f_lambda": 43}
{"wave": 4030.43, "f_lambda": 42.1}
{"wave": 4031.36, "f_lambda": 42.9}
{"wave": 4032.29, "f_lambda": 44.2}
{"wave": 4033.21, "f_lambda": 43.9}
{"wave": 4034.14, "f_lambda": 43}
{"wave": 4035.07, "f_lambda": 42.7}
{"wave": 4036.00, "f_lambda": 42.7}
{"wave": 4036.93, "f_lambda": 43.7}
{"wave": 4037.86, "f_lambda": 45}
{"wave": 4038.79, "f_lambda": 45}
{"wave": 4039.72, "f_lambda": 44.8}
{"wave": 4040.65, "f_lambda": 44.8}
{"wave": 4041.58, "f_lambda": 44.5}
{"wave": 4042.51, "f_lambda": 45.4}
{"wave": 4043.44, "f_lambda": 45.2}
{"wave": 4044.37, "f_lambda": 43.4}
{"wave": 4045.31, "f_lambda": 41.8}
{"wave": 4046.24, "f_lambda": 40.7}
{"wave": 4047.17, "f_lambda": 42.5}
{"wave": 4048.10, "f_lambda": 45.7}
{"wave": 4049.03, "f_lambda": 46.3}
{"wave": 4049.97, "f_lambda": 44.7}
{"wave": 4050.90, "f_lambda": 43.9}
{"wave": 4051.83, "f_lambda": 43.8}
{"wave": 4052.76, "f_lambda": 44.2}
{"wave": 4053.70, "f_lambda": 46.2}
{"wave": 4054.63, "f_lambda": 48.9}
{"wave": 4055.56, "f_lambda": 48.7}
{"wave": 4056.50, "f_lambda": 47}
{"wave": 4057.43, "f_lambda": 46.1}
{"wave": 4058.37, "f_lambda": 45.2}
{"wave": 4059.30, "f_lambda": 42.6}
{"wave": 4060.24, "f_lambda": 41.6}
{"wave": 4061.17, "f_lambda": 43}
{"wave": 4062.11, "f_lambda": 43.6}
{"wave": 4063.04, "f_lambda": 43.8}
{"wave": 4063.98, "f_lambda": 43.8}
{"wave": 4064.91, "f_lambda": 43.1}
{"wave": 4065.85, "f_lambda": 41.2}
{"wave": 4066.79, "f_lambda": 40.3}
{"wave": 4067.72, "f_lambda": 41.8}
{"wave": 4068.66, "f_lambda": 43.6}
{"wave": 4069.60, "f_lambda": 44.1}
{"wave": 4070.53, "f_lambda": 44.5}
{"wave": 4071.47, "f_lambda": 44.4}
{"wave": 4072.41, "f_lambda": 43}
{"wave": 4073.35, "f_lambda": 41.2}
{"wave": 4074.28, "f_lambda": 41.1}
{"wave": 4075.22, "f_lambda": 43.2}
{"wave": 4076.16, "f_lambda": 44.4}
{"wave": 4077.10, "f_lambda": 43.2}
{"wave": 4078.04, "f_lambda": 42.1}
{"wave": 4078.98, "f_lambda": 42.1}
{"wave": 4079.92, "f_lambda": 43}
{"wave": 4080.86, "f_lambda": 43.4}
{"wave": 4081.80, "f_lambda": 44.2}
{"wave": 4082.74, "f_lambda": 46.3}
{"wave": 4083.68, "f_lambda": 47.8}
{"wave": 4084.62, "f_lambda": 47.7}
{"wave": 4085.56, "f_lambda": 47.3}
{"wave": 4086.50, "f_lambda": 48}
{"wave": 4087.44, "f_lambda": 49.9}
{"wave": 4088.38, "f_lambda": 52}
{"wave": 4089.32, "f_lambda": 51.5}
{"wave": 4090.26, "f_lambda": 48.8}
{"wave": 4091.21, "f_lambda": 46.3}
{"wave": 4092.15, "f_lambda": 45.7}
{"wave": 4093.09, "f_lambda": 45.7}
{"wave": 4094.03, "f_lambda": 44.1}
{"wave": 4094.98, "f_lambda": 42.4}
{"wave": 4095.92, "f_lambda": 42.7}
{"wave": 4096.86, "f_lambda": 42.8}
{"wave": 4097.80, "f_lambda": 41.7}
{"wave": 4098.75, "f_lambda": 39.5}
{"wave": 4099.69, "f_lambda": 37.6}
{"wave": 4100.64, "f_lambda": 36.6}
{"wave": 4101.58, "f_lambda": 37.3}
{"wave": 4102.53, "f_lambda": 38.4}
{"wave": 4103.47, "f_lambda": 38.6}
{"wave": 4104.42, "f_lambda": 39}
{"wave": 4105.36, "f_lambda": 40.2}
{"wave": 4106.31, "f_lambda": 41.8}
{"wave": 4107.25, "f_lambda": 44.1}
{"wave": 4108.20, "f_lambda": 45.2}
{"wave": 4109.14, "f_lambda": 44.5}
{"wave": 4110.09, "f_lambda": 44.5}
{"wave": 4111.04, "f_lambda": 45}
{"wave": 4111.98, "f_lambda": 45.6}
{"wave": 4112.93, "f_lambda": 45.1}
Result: 2.0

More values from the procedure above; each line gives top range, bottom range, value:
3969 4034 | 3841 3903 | 1.89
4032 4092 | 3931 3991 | 1.79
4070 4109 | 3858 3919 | 1.87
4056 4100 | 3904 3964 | 1.88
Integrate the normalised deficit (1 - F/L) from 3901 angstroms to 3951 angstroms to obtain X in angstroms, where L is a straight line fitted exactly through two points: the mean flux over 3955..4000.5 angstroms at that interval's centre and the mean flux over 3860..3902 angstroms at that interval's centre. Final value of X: 5.3 angstroms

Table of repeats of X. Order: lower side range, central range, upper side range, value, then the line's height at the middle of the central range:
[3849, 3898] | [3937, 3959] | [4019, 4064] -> 4.10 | 32.9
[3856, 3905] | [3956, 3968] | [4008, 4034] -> 4.50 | 36.9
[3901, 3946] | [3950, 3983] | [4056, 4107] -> 3.34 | 29.3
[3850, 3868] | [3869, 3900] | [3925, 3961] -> -3.15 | 22.1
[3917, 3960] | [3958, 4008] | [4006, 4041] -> 3.24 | 35.3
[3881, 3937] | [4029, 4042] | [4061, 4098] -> -1.36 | 39.6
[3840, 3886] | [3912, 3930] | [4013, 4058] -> 1.51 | 29.3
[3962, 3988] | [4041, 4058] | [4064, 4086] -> -2.36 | 39.5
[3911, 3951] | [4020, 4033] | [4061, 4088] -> -3.27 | 37.1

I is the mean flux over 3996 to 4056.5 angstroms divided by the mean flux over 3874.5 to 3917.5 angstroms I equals 1.67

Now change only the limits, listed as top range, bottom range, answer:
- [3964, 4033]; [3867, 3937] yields 1.60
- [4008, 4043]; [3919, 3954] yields 2.07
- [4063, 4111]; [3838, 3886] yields 2.10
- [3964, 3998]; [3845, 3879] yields 1.49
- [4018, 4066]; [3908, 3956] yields 1.82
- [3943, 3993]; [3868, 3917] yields 1.12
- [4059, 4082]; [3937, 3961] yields 1.60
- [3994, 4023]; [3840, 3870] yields 2.15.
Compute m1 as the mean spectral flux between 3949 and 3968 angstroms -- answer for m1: 26.5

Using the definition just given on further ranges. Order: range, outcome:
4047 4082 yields 43.8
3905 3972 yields 24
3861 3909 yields 24.8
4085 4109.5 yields 43.5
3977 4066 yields 44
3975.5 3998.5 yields 39.8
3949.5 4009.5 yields 33.8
